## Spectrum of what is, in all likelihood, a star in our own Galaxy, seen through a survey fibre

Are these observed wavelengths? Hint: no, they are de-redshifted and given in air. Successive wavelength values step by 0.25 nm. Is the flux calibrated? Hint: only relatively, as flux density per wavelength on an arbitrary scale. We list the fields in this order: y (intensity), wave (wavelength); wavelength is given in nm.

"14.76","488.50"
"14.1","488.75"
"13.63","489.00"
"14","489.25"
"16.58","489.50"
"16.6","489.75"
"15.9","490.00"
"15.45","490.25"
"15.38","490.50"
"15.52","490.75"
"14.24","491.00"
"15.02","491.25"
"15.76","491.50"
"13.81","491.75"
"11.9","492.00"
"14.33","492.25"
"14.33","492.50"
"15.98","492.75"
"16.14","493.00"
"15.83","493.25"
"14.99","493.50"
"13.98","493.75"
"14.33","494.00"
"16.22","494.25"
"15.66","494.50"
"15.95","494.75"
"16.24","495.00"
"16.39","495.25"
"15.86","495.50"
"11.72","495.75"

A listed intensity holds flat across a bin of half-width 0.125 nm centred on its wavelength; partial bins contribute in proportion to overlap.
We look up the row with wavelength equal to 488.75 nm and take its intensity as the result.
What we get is 14.1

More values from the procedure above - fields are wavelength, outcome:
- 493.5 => 14.99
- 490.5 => 15.38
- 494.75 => 15.95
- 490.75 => 15.52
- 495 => 16.24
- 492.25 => 14.33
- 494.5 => 15.66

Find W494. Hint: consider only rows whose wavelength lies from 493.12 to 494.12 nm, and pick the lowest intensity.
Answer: 13.98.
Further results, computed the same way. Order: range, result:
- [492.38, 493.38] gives 14.33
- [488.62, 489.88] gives 13.63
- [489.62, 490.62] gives 15.38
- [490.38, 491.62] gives 14.24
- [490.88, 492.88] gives 11.9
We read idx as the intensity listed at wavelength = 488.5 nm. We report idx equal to 14.76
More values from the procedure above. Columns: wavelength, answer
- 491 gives 14.24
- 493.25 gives 15.83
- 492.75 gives 15.98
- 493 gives 16.14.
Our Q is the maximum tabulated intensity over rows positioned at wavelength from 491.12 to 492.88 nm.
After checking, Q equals 15.98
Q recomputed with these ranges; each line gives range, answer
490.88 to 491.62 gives 15.76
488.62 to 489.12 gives 14.1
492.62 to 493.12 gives 16.14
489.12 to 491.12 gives 16.6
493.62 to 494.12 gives 14.33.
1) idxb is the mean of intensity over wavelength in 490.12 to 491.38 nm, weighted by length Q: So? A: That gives 15.1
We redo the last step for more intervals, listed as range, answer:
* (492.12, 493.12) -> 15.2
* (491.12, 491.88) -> 14.8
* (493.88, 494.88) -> 15.5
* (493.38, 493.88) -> 14.5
